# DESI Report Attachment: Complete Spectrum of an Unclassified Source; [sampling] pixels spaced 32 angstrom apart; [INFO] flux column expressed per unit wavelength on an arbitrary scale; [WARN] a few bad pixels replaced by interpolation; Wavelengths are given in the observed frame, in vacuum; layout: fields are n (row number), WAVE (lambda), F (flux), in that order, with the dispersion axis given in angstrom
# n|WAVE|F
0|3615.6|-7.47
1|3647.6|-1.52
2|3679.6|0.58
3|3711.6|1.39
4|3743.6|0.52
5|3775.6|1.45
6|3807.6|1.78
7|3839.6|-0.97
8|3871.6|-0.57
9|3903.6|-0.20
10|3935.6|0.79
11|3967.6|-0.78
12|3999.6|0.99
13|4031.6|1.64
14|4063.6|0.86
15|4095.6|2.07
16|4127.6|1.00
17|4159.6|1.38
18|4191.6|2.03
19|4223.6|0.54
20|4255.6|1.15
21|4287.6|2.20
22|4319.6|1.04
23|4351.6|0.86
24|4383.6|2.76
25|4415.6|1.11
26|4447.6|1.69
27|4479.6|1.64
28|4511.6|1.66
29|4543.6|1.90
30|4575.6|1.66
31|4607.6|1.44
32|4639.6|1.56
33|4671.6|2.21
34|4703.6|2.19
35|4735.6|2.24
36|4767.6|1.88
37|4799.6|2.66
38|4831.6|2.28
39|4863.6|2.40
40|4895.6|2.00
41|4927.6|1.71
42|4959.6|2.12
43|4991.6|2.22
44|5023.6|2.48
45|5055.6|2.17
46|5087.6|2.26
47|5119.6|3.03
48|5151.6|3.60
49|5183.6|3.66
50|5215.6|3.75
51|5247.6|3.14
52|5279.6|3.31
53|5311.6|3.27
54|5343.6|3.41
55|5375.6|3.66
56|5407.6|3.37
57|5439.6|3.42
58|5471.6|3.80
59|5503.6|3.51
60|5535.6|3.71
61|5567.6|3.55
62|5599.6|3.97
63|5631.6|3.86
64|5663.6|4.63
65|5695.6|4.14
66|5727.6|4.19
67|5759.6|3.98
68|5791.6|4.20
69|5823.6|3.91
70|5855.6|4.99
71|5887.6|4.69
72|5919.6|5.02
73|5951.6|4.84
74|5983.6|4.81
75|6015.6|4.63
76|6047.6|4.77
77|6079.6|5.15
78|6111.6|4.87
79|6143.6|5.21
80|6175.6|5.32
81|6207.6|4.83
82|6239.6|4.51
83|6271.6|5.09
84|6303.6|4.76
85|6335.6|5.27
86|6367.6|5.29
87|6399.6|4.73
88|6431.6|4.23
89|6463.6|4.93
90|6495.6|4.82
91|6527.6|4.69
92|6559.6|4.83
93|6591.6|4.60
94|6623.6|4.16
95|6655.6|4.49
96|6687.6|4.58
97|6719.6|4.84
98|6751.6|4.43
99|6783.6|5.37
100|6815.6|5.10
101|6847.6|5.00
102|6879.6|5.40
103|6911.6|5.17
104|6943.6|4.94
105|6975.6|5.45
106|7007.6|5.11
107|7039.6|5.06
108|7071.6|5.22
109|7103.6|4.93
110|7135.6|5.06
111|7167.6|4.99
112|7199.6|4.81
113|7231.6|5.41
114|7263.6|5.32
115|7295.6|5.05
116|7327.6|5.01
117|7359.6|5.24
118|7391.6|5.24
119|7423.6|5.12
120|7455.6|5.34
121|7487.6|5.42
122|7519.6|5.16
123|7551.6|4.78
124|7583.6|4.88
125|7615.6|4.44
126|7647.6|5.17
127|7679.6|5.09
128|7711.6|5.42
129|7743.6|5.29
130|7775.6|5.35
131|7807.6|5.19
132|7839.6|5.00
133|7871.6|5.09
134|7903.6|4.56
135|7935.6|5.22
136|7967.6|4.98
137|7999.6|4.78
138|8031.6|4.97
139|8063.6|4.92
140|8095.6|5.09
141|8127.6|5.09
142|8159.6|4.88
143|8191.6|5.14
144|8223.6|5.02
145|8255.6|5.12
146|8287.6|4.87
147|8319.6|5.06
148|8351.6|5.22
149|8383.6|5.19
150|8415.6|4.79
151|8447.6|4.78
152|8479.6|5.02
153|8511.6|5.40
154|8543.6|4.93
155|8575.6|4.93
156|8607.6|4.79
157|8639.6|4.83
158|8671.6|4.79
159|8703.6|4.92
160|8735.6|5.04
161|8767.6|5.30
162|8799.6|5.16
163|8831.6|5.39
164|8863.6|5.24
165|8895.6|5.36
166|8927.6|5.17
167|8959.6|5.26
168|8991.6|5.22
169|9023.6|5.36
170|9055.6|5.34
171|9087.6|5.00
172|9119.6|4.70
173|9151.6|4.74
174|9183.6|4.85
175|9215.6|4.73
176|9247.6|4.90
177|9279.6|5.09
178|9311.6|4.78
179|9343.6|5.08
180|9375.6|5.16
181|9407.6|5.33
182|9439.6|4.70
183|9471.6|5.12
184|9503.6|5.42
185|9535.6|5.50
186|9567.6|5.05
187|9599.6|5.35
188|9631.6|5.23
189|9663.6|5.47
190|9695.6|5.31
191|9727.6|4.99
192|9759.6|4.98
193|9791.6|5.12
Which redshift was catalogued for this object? 0.283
